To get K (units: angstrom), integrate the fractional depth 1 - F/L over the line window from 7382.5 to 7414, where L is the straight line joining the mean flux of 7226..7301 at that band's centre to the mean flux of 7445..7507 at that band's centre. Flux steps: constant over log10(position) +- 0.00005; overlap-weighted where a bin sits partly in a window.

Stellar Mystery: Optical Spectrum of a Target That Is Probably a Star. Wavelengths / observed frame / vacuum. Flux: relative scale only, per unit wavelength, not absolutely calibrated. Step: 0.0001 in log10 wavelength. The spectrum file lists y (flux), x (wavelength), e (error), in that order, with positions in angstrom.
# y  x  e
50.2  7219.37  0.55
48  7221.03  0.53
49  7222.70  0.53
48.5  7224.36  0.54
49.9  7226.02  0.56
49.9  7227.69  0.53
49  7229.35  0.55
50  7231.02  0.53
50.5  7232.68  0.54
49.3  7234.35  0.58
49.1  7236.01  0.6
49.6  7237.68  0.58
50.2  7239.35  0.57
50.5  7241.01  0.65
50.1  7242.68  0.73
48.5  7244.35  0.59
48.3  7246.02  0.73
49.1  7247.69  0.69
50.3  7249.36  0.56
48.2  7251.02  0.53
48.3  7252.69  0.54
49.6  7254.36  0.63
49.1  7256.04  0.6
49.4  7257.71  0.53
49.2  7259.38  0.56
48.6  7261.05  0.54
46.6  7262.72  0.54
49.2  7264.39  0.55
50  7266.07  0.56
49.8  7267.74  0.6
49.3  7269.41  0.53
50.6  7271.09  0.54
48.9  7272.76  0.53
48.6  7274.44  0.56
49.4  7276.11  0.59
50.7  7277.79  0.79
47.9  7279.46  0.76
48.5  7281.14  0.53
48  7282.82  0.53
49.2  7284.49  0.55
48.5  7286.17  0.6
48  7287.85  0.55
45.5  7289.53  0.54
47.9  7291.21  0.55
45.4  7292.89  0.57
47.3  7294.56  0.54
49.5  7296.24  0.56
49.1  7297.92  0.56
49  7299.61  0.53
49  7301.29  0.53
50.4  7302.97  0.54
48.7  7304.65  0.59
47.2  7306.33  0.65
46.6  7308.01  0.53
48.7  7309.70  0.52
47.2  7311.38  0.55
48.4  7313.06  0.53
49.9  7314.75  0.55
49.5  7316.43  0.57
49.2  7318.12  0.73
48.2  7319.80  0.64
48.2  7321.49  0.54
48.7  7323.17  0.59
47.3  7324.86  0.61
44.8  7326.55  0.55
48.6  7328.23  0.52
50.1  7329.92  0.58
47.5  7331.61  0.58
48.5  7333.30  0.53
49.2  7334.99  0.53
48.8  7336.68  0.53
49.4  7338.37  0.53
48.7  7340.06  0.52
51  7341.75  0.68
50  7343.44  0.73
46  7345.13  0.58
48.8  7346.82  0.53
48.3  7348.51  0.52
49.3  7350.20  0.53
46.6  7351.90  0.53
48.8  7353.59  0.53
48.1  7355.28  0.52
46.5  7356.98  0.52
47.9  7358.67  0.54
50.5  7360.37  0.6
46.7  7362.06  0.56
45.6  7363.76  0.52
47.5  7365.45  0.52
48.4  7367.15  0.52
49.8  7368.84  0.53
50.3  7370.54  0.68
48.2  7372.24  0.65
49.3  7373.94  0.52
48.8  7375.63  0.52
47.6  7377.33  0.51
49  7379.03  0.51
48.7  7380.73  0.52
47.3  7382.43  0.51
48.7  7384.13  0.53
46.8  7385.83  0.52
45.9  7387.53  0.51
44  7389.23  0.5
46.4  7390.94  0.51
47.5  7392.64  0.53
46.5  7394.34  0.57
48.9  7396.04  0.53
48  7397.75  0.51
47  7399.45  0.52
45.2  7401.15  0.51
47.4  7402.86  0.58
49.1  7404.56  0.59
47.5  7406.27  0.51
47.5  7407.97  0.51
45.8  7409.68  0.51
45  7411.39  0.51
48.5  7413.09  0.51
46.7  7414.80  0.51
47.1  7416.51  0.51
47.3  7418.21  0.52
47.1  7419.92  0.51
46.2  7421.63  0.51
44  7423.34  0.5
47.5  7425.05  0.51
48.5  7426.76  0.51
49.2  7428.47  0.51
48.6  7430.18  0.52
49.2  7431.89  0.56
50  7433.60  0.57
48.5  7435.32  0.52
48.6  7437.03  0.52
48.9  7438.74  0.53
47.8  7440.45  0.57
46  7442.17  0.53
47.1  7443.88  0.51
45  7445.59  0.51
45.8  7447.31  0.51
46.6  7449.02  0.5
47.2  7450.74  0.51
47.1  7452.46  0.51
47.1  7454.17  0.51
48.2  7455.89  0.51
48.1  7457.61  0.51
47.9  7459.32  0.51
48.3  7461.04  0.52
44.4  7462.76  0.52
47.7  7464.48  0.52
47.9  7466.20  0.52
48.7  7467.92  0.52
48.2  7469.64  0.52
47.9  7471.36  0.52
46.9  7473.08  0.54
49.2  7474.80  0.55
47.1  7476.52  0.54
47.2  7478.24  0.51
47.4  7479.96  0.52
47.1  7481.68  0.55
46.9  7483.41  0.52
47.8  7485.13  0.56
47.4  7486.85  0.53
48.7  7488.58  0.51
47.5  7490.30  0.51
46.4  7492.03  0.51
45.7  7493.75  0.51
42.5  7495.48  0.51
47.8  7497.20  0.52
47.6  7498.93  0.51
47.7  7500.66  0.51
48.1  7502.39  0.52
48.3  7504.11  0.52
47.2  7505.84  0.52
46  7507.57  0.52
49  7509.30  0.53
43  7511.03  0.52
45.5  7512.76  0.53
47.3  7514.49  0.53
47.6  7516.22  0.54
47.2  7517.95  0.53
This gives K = 0.58 angstrom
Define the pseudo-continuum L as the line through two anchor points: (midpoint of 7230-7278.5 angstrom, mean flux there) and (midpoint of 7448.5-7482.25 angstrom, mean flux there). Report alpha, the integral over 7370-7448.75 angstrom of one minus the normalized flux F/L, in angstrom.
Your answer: 0.9 angstrom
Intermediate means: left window 49.3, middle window 47.5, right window 47.5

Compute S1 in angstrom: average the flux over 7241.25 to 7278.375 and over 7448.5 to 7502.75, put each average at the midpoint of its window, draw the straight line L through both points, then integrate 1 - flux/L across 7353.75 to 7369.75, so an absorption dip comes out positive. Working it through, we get 0.1 angstrom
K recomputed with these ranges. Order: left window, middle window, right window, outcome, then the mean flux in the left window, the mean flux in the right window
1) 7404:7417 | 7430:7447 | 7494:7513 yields -0.3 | 47.1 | 46.6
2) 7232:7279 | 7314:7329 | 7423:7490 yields 0.2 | 49.3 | 47.6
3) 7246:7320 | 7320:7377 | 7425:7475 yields -0.1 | 48.7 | 47.7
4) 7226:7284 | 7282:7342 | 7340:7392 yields 0.4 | 49.3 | 48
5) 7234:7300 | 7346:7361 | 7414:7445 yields 0.0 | 48.9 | 47.7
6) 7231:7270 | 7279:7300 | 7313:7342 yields 0.4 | 49.3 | 48.6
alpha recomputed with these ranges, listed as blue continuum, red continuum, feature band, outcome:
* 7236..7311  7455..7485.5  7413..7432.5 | 0.2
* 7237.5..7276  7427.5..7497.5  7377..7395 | 0.4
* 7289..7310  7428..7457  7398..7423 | 0.4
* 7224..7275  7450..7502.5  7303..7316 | 0.1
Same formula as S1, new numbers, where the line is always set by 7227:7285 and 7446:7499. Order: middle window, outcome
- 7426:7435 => -0.3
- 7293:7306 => 0.0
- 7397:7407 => 0.1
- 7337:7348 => -0.1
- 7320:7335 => 0.2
